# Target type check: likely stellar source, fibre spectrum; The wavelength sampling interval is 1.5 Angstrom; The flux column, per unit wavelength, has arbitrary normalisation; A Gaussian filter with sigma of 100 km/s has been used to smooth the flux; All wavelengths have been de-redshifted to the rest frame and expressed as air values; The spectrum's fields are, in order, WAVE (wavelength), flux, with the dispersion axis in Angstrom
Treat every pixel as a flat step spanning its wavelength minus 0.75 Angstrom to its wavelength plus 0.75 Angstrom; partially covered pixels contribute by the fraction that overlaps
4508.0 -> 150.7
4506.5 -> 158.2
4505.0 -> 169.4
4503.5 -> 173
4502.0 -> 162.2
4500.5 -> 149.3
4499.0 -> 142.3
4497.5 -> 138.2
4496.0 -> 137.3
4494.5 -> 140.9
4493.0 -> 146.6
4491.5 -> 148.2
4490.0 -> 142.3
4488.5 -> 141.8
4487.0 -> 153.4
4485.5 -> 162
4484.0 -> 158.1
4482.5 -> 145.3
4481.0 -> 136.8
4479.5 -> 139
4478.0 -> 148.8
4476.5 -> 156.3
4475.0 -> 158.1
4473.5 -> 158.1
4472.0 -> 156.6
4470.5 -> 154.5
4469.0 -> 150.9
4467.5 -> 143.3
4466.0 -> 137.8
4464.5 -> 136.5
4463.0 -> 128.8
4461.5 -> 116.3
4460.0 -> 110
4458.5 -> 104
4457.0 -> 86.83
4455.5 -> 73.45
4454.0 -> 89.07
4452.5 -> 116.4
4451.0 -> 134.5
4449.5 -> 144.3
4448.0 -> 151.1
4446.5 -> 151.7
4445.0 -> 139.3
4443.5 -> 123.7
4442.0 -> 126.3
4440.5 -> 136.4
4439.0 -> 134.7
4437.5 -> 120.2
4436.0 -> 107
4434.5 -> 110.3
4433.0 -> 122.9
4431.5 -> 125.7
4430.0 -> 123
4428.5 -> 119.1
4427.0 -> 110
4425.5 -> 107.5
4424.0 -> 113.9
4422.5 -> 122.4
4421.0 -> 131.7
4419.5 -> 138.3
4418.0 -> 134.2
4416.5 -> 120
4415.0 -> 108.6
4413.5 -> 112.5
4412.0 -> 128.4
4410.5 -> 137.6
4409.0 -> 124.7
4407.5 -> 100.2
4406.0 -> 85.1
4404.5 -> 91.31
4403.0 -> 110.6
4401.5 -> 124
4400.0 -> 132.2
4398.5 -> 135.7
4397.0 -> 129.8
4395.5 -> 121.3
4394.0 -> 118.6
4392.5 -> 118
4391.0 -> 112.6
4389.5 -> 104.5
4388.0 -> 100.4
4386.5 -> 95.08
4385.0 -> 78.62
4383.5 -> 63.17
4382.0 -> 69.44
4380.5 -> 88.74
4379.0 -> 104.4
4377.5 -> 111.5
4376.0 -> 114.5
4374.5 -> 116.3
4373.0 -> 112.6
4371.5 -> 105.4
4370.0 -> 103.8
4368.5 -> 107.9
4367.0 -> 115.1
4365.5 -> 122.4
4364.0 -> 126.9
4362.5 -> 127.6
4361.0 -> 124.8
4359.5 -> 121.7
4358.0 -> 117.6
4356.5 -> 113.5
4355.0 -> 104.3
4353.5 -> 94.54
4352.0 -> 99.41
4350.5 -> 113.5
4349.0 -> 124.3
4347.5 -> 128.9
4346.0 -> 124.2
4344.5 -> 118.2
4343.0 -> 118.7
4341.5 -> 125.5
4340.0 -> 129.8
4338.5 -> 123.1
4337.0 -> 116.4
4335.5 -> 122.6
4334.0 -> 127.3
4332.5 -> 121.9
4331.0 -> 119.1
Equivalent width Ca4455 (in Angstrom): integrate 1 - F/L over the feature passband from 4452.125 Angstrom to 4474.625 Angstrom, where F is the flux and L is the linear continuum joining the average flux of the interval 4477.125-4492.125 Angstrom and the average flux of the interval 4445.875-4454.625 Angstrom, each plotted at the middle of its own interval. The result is 2.2 Angstrom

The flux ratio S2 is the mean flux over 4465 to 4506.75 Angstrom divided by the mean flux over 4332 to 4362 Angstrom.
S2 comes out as 1.27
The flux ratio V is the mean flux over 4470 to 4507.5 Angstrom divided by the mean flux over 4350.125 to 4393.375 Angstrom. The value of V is 1.42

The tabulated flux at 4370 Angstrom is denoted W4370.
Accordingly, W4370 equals 103.8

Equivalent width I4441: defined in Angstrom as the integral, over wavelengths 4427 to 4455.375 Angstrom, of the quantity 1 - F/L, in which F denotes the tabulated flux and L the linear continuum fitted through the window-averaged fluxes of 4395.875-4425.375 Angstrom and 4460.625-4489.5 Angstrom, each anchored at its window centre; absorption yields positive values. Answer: 1.60 Angstrom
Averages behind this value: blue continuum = 120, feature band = 125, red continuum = 146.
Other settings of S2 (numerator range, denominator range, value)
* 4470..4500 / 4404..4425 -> 1.26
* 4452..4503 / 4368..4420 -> 1.25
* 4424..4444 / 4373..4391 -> 1.24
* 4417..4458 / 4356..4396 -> 1.13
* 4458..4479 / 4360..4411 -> 1.28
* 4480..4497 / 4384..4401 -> 1.30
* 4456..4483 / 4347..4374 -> 1.19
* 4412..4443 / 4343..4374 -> 1.05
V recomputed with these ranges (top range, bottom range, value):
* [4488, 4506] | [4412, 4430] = 1.24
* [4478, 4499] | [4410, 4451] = 1.15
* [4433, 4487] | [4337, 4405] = 1.18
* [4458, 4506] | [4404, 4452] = 1.18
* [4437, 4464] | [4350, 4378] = 1.07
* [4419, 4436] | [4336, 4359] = 1.02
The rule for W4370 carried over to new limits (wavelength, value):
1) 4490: 142.3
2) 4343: 118.7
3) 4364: 126.9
